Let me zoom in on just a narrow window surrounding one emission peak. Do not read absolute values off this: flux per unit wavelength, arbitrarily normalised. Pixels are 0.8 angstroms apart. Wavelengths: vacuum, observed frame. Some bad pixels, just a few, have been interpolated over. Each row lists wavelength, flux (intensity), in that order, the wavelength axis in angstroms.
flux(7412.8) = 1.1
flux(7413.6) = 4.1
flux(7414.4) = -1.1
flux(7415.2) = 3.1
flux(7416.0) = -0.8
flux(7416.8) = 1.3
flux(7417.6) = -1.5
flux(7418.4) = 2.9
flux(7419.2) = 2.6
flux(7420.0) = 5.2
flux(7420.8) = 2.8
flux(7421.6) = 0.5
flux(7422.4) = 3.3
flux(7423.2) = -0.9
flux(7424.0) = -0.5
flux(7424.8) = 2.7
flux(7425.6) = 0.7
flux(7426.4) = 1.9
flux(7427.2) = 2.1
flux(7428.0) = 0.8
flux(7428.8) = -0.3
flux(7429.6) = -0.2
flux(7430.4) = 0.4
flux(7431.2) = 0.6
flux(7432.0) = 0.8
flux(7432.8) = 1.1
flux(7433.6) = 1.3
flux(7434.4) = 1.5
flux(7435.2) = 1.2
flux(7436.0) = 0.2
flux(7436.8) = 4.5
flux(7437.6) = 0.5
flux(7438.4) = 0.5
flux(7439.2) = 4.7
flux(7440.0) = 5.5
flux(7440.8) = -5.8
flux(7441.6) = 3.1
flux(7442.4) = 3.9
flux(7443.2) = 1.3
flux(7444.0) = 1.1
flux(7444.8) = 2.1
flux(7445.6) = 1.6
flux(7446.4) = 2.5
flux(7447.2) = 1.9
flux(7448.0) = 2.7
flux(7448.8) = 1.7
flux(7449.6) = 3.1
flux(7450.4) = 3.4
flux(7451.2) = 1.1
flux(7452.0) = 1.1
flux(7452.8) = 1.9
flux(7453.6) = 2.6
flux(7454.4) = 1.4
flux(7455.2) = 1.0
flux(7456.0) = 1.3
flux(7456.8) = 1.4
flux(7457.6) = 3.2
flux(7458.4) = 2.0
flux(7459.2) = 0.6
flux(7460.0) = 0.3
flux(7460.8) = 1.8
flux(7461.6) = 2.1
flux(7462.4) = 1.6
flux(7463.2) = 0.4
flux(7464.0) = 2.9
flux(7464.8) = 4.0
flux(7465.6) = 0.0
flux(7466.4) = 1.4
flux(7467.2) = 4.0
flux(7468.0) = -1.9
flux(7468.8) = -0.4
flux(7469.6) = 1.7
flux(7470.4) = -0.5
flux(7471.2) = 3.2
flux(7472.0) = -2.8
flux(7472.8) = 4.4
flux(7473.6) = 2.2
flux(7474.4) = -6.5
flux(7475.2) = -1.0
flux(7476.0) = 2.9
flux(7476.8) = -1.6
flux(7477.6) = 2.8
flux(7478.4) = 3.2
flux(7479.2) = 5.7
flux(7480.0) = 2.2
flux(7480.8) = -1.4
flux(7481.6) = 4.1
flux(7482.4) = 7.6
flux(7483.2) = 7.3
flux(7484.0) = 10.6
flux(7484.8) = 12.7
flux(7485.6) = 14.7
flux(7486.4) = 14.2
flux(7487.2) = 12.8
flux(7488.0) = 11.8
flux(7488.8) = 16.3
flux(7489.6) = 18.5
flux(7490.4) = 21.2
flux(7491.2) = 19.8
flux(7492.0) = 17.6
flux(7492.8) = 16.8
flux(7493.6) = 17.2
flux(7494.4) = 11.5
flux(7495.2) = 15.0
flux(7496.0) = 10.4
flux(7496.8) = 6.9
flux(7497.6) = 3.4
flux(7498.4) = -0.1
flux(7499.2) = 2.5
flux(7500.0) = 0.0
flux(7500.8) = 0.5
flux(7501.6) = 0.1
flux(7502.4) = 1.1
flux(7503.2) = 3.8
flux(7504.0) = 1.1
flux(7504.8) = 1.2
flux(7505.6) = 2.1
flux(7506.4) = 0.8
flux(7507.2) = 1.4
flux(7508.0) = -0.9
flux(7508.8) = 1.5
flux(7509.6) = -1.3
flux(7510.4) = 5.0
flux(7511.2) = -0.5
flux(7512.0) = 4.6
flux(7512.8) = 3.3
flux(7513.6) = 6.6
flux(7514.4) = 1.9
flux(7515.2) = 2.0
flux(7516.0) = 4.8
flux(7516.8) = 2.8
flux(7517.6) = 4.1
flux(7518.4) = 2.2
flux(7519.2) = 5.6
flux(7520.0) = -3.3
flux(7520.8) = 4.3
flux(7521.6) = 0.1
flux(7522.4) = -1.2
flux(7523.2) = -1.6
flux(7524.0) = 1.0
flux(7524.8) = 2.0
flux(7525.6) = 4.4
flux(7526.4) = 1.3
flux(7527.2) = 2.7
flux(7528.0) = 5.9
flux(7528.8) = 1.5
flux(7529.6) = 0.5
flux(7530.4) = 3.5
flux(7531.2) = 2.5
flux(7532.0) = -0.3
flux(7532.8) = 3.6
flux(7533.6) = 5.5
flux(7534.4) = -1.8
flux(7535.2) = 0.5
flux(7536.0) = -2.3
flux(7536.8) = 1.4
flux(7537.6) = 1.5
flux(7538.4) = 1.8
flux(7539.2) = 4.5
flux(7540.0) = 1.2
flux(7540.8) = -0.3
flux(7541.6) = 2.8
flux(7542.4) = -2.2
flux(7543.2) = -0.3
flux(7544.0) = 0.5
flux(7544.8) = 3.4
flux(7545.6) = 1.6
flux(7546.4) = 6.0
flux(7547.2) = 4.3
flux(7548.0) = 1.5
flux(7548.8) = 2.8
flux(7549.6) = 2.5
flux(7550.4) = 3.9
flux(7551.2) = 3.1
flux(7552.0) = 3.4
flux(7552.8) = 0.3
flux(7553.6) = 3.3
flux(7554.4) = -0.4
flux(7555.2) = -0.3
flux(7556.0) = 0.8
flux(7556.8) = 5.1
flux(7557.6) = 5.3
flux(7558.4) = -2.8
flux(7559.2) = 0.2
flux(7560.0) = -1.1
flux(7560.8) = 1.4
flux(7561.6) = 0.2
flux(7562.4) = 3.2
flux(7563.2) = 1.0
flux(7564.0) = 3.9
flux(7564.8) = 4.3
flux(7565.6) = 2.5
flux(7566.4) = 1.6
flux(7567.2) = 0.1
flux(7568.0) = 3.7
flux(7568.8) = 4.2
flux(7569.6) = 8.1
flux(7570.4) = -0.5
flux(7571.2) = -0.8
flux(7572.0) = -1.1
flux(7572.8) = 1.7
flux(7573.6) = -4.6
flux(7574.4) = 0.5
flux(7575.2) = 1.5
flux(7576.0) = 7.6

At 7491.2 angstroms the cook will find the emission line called [O II]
